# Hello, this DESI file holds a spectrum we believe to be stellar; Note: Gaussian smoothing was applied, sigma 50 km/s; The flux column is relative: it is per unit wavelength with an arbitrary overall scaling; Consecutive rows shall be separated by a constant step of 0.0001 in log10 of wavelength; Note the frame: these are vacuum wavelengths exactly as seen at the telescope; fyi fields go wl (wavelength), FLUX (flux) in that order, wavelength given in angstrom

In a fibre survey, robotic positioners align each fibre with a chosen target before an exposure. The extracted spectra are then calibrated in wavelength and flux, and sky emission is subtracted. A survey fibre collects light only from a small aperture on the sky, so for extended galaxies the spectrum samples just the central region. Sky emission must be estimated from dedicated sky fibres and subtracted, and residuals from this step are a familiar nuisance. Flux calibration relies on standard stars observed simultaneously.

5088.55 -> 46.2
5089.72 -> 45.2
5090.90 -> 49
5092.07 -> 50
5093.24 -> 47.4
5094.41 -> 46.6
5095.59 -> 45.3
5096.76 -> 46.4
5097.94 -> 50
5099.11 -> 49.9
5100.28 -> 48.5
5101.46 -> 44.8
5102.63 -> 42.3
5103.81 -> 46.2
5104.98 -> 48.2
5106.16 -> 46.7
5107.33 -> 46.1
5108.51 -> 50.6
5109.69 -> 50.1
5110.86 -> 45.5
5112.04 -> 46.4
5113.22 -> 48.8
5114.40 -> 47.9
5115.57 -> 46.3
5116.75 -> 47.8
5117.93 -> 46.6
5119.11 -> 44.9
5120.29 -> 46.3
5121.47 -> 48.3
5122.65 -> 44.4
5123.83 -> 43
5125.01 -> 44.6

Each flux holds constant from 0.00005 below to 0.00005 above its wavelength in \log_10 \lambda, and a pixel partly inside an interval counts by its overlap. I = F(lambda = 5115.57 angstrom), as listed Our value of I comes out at 46.3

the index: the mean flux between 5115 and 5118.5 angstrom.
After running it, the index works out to 46.9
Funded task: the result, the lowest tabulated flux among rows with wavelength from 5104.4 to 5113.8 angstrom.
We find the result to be 45.5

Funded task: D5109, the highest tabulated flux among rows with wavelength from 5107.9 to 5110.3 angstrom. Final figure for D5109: 50.6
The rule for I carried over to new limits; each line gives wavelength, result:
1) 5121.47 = 48.3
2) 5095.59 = 45.3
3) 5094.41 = 46.6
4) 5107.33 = 46.1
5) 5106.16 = 46.7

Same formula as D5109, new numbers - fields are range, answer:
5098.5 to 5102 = 49.9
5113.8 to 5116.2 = 47.9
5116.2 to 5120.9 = 47.8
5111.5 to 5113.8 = 48.8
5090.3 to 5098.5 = 50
